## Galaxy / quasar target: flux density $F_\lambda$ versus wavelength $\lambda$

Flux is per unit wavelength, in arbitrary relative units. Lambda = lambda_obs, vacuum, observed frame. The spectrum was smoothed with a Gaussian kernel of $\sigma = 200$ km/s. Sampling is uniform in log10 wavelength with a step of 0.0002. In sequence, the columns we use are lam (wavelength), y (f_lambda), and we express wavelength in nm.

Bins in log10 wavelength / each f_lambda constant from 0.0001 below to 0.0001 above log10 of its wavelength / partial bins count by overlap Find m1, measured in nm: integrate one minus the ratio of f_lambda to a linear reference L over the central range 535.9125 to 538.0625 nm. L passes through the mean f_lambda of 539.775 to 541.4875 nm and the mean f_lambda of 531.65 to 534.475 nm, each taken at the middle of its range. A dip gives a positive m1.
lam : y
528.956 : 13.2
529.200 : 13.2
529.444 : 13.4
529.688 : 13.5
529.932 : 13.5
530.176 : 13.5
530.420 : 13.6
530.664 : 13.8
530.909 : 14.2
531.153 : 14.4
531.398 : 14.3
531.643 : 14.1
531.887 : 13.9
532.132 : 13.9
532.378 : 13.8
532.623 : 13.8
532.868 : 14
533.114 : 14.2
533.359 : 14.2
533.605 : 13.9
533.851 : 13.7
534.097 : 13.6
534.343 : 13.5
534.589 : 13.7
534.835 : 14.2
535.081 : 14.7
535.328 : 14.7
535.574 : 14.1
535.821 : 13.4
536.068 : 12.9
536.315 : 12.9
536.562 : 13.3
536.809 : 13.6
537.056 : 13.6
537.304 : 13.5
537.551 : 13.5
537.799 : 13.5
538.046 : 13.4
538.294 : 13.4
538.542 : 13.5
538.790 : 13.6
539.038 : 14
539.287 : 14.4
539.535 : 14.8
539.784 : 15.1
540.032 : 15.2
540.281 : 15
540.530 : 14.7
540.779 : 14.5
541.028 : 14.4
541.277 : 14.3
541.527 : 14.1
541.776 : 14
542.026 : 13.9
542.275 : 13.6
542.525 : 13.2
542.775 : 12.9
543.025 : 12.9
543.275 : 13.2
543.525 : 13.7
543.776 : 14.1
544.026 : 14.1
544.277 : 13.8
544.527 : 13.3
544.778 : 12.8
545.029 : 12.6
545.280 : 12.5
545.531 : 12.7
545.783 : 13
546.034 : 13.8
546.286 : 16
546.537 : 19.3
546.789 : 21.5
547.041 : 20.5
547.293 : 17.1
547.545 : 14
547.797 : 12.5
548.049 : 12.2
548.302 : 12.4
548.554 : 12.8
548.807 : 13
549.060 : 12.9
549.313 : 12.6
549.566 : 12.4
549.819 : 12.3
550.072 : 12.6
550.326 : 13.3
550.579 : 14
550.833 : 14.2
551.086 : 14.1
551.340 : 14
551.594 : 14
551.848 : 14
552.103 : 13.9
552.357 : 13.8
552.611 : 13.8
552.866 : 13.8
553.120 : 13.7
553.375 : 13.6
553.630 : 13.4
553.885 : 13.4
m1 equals 0.14 nm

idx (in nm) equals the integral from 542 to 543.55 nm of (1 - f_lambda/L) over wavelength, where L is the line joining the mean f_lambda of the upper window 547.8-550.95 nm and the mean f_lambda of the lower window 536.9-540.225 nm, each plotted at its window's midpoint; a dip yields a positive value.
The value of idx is 0.03 nm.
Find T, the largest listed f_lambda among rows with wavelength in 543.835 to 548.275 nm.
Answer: 21.5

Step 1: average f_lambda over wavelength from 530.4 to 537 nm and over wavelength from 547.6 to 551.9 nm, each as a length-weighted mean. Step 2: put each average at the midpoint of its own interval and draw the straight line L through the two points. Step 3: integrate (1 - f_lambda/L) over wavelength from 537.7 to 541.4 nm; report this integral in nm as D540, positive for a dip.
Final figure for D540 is -0.18 nm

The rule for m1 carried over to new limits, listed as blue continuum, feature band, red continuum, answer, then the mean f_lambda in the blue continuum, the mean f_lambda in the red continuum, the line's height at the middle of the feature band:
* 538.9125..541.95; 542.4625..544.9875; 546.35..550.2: 0.20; 14.5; 14.6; 14.5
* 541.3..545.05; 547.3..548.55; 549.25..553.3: 0.03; 13.5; 13.5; 13.5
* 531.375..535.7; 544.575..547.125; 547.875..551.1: -0.42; 14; 12.9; 13.2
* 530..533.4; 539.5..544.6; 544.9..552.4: 0.01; 14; 14.1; 14.1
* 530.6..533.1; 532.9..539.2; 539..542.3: 0.23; 14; 14.5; 14.2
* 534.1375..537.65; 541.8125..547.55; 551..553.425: -0.32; 13.7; 13.9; 13.8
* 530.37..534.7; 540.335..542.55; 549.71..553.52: -0.05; 13.9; 13.7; 13.8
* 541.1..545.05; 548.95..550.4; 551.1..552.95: 0.12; 13.6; 13.9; 13.8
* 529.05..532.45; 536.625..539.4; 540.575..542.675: 0.06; 13.8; 14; 13.9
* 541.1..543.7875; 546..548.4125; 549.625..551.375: -0.45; 13.6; 13.4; 13.5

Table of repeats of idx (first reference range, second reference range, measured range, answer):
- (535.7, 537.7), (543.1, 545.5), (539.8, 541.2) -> -0.152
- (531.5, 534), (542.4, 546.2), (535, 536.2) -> -0.013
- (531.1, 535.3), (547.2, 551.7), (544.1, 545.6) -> 0.058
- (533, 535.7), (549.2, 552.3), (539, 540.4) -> -0.095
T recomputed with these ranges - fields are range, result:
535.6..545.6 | 15.2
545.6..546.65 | 19.3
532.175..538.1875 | 14.7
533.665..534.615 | 13.7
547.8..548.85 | 13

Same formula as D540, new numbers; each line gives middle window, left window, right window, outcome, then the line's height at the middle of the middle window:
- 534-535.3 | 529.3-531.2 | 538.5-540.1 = 0.00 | 14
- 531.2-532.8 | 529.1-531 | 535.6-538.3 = -0.05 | 13.5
